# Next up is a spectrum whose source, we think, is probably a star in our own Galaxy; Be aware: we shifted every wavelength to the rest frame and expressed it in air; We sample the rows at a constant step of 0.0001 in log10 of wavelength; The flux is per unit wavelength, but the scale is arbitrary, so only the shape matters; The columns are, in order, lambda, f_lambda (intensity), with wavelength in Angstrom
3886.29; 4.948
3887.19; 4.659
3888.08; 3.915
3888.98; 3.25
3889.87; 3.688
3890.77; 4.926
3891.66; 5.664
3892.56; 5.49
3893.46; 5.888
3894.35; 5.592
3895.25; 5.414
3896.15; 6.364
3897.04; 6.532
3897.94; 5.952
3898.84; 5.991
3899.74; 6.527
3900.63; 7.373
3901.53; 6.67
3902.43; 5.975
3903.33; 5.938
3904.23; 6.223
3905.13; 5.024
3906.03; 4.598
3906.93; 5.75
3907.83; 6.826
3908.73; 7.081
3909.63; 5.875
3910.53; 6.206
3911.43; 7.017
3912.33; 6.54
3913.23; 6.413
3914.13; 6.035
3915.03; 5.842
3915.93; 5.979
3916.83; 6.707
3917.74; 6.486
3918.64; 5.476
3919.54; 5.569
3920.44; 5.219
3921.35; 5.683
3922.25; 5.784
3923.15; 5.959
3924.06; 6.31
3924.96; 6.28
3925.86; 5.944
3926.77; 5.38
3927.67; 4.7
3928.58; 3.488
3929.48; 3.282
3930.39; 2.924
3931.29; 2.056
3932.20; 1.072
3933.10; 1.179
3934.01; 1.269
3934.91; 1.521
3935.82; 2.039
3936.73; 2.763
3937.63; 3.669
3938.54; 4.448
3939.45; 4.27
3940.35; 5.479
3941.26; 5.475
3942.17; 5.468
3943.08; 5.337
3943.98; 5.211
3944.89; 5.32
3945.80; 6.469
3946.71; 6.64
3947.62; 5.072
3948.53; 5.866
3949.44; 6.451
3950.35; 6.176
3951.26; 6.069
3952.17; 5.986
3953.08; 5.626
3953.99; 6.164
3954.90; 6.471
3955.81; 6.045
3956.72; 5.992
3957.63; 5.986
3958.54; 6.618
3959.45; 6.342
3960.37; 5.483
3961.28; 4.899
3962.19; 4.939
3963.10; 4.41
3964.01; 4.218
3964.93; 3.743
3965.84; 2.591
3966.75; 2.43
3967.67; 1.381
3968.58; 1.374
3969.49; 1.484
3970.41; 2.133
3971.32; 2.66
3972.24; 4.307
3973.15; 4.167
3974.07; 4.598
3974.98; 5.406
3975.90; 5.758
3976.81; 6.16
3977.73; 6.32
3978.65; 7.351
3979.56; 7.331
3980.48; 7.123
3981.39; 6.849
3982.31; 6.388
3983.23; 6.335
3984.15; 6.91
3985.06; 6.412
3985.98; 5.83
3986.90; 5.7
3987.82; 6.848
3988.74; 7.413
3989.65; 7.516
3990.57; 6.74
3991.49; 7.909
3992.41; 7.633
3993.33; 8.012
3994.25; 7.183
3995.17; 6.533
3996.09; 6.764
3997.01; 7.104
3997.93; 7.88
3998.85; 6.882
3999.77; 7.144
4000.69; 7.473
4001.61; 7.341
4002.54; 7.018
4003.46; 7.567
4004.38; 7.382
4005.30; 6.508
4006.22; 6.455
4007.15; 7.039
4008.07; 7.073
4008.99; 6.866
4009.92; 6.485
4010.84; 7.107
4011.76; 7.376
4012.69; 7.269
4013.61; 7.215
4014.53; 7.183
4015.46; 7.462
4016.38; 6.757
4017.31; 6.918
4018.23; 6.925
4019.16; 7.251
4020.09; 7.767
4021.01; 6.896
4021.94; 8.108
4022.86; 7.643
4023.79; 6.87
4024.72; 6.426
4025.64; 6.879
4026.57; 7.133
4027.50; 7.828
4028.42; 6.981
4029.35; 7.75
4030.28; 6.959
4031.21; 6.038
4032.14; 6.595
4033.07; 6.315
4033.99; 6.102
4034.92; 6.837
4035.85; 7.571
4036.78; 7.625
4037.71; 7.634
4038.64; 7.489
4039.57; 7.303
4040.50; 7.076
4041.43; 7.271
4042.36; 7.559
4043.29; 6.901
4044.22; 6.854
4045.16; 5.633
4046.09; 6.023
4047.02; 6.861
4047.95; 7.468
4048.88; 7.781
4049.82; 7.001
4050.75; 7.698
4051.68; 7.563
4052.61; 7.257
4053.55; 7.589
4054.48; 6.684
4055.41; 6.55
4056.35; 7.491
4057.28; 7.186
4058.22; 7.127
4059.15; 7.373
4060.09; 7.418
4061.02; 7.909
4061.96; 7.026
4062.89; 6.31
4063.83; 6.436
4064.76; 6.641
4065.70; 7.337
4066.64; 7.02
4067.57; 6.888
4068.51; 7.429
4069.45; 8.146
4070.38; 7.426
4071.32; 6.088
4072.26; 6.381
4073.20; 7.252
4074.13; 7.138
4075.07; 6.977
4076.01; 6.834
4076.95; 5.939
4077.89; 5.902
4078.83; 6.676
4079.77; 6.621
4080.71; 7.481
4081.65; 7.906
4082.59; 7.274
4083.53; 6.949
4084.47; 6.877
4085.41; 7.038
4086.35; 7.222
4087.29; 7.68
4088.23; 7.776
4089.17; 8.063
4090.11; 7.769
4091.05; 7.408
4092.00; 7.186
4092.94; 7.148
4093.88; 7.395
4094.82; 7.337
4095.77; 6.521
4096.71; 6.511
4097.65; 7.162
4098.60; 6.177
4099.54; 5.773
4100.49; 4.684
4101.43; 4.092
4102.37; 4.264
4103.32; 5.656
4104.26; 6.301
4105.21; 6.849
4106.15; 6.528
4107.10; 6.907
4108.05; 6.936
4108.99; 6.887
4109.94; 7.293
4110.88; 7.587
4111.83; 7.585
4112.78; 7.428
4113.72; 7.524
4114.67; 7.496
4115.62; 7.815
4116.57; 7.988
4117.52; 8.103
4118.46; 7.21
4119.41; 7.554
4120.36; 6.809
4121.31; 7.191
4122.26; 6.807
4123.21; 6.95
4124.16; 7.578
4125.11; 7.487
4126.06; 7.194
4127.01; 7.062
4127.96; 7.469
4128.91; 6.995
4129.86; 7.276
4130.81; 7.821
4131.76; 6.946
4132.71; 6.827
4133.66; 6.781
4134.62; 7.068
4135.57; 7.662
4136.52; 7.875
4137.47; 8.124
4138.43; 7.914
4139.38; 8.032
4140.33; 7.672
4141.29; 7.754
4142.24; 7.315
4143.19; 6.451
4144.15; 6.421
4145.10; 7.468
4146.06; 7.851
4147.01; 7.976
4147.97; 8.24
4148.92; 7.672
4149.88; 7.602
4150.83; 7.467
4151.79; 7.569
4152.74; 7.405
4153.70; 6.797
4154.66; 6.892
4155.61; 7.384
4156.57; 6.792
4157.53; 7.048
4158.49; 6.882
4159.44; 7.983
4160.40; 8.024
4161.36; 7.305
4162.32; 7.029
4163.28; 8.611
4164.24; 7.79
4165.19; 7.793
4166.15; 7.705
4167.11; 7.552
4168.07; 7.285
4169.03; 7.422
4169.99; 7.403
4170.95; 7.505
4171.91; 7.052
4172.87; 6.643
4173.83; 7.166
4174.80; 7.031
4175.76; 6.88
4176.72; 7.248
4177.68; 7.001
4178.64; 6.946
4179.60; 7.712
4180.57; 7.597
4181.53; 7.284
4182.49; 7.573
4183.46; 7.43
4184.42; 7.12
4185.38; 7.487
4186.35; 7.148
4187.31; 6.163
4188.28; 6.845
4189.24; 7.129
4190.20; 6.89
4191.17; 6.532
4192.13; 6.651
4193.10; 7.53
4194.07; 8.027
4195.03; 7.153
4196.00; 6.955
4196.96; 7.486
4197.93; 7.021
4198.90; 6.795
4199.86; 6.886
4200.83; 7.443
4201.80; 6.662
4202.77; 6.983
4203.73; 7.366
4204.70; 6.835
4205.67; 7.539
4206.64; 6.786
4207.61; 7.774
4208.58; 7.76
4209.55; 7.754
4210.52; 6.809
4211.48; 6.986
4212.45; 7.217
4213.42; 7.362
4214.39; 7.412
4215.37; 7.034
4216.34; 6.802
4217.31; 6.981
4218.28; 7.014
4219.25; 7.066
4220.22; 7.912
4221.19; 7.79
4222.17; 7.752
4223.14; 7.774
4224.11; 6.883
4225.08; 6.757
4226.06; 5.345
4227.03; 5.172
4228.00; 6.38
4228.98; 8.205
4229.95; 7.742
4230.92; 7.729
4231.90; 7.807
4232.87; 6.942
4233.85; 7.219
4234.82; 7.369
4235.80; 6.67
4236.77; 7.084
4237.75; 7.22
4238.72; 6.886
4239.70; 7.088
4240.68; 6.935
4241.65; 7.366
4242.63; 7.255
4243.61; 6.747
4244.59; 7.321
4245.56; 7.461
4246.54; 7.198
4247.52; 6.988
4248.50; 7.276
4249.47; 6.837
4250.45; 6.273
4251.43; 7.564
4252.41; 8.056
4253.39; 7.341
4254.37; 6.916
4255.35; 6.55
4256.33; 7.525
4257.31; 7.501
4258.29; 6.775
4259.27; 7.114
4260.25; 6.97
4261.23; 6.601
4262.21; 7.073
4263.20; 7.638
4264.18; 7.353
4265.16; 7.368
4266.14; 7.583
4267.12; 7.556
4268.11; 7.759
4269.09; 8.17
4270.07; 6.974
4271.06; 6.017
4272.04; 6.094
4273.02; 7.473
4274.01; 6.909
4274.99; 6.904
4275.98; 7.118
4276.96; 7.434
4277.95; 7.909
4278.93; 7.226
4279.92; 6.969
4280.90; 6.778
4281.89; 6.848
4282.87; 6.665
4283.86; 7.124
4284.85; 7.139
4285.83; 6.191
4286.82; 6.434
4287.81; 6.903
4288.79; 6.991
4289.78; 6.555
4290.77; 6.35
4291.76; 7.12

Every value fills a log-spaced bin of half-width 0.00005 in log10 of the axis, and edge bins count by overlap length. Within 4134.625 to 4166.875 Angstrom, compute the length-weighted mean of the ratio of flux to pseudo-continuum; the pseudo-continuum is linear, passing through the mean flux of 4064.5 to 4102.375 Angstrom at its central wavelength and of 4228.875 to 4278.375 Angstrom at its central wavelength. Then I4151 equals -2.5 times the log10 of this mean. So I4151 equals -0.08 mag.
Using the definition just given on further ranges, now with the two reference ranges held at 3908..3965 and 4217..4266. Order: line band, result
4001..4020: -0.24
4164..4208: -0.06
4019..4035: -0.22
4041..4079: -0.17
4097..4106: 0.09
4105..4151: -0.15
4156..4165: -0.14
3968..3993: -0.05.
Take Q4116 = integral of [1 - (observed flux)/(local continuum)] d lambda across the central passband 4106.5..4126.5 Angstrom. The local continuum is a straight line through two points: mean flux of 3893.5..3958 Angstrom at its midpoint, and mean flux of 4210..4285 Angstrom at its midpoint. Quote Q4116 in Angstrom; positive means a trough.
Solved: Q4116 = -2.9 Angstrom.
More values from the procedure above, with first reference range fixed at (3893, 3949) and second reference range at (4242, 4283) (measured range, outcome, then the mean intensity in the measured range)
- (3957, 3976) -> 5.1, 4.03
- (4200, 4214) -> -0.8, 7.23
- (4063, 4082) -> -2.5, 6.91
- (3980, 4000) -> -4.7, 6.96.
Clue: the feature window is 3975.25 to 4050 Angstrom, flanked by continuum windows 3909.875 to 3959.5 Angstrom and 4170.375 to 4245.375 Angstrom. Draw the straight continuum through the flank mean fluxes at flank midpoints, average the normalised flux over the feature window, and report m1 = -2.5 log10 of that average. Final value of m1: -0.22 mag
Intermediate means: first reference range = 5.15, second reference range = 7.14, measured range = 7.01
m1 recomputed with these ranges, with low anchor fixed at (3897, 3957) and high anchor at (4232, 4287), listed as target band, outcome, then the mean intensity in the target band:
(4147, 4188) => -0.11 mag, 7.35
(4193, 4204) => -0.06 mag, 7.18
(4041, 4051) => -0.17 mag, 6.99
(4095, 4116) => -0.04 mag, 6.55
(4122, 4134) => -0.12 mag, 7.18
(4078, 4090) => -0.18 mag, 7.27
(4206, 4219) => -0.05 mag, 7.21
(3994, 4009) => -0.23 mag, 7.08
